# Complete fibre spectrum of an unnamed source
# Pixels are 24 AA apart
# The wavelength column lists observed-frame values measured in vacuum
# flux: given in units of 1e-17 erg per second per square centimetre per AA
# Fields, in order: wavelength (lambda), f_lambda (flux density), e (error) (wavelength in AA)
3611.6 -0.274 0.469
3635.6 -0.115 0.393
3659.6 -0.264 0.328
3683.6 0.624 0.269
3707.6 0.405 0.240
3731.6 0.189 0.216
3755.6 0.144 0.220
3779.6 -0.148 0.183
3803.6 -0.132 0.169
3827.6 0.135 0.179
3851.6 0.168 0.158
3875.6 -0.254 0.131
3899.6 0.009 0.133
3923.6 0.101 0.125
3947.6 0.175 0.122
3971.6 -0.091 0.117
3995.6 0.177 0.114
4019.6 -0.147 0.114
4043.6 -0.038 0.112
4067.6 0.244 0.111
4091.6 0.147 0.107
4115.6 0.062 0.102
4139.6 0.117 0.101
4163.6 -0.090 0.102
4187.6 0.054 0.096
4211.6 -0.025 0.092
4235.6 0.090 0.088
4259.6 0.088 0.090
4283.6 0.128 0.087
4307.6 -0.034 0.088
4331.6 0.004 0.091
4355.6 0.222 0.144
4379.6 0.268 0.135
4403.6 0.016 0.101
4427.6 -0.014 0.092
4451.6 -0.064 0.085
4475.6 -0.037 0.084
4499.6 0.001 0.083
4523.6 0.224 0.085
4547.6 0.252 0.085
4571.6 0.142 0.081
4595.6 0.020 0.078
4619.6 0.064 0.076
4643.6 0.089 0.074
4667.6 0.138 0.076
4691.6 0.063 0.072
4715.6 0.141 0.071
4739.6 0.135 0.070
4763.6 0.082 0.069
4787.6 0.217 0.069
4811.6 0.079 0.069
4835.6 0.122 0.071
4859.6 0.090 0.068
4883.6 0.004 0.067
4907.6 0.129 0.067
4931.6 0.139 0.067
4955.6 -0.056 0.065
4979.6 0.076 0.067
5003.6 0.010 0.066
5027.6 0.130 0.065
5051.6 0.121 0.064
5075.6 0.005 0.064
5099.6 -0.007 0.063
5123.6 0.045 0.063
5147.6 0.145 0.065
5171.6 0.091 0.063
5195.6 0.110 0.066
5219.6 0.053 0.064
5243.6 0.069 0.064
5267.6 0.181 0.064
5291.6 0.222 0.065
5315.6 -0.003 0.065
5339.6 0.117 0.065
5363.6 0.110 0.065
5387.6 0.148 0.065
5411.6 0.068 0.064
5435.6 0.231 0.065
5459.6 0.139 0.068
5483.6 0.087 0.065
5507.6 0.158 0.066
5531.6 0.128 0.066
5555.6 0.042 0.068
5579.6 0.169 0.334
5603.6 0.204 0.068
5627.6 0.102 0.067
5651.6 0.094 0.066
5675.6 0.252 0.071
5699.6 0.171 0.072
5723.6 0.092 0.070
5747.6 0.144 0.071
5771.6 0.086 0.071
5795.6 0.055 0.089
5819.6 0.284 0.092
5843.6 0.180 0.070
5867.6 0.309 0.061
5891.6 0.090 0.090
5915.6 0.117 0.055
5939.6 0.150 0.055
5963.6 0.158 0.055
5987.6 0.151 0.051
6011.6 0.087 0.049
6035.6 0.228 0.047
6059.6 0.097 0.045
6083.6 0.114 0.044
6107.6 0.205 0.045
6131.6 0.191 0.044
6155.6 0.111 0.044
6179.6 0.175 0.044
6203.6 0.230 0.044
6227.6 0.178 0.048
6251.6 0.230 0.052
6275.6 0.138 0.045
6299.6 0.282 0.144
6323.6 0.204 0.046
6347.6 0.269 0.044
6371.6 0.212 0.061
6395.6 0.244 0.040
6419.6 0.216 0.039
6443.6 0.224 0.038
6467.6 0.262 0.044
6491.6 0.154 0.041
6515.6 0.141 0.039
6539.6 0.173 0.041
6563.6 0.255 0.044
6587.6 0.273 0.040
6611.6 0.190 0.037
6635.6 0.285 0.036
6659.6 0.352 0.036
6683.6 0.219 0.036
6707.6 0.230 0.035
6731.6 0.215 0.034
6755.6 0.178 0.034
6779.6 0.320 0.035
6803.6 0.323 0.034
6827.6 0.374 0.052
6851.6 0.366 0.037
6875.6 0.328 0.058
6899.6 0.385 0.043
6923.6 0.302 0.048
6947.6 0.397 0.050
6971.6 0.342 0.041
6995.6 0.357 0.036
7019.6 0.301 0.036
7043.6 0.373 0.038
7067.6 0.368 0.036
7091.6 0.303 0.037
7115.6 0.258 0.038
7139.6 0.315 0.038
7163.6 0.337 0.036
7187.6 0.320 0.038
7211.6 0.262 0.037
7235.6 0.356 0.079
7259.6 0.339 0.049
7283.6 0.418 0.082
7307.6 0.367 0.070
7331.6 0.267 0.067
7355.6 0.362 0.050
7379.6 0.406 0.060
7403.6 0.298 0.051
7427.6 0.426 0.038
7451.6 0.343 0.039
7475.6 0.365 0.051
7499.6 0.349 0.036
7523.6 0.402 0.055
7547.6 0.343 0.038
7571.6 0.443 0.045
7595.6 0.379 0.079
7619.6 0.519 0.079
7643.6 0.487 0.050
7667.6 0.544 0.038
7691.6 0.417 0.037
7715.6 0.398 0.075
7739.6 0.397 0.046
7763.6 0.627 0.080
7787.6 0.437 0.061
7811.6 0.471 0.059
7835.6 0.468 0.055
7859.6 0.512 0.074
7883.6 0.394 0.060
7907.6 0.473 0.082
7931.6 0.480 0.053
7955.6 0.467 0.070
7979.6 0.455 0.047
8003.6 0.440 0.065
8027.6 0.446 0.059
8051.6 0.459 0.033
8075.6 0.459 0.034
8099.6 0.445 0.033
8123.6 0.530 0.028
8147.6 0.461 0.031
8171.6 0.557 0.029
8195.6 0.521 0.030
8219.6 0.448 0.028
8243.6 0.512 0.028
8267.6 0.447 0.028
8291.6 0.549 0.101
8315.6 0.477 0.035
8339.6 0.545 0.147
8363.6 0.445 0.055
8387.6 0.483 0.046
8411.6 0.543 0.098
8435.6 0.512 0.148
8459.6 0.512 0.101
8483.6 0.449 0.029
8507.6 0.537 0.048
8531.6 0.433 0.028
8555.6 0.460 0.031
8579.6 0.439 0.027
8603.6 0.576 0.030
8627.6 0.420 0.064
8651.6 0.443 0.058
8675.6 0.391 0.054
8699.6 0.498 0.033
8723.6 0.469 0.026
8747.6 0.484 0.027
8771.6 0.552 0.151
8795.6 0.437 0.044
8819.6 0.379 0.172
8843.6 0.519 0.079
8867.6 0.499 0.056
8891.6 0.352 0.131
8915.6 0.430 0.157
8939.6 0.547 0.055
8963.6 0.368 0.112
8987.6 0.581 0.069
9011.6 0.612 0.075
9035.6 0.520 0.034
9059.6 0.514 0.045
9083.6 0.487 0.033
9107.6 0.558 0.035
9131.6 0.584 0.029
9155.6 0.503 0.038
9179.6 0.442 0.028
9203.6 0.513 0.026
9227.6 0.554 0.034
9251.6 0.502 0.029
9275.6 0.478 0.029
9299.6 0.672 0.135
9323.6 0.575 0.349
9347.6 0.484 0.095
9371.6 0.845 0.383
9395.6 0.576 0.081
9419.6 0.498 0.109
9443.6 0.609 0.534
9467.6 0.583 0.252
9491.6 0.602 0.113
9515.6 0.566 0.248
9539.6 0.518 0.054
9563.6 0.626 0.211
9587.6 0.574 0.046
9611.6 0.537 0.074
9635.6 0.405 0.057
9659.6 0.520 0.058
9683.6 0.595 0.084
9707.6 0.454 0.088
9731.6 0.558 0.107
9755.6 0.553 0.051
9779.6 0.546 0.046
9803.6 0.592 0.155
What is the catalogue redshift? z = 0.70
